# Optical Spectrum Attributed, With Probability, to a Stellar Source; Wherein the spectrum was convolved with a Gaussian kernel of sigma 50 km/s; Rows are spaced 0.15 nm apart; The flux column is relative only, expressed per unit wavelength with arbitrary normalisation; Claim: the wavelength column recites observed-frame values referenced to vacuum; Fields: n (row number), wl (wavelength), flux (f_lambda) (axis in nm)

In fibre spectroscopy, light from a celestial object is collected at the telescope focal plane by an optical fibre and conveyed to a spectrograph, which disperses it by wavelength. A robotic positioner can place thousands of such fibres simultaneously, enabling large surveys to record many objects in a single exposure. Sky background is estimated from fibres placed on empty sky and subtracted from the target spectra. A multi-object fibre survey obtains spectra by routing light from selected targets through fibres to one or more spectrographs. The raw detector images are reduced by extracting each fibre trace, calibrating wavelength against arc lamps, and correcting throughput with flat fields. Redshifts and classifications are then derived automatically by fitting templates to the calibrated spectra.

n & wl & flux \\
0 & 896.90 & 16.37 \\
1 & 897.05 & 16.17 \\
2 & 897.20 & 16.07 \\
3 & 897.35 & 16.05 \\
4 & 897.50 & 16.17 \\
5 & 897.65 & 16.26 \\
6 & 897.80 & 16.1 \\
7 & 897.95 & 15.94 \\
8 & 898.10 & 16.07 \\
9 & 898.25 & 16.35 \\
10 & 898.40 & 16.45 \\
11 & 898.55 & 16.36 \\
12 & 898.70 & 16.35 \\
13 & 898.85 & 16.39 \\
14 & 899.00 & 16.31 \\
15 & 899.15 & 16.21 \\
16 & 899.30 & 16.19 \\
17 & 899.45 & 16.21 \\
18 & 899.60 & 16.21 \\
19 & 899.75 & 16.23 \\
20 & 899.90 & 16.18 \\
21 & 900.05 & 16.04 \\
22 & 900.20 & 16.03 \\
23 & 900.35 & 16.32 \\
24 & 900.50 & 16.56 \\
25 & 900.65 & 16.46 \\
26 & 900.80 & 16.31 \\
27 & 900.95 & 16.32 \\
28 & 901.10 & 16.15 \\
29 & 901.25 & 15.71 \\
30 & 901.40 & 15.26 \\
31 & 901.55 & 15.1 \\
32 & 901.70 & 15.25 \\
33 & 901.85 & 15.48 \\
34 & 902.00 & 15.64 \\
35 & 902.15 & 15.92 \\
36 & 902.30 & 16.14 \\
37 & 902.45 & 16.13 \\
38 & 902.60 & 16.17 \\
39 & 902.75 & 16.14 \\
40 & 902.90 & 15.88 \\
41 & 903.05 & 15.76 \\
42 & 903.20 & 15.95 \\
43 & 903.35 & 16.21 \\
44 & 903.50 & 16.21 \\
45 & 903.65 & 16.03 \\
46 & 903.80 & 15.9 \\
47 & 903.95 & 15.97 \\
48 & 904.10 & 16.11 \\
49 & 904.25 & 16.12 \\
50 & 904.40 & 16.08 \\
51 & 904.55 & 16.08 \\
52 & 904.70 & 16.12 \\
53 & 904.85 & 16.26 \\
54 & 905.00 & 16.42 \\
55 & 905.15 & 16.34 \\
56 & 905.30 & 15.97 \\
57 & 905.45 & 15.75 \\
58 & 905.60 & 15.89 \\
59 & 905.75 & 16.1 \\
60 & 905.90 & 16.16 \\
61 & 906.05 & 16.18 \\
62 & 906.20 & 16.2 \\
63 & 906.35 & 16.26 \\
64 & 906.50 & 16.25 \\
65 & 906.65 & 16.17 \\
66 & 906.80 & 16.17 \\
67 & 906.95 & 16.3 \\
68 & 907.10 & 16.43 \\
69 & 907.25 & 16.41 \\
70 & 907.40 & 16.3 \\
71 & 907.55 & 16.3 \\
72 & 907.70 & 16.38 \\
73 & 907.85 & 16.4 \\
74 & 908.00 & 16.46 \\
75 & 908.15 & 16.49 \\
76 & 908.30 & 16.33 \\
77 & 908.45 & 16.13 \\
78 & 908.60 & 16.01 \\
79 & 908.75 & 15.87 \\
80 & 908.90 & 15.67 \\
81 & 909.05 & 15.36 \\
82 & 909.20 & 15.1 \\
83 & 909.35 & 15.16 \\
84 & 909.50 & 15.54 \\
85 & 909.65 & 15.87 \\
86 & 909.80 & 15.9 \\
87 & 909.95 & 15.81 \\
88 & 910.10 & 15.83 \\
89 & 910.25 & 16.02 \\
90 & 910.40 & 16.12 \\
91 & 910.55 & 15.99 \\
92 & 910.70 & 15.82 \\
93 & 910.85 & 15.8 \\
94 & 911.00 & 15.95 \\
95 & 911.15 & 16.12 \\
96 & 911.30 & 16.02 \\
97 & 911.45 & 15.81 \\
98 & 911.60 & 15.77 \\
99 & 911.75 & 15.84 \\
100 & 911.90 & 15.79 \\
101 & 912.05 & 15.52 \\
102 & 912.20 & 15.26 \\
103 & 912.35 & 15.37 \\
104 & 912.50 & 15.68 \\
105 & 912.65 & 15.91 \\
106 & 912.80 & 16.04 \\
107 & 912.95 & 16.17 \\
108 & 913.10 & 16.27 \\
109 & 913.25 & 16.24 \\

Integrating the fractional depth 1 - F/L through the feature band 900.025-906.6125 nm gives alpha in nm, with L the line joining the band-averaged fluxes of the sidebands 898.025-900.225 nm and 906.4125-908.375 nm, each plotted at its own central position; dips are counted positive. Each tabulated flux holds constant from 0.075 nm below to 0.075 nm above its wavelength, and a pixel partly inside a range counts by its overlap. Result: 0.11 nm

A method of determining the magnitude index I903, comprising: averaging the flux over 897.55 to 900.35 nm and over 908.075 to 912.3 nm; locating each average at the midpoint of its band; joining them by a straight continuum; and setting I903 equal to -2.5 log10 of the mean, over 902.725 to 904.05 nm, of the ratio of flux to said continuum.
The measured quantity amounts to 0.00 mag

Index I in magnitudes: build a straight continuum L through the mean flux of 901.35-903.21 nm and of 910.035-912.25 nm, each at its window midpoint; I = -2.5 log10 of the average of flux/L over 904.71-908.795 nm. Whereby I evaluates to -0.028 mag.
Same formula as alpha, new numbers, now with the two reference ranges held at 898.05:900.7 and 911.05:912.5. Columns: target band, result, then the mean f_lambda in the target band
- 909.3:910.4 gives 0.00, 15.8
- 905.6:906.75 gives -0.01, 16.2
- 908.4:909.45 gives 0.02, 15.6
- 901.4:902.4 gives 0.04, 15.6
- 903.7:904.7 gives 0.00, 16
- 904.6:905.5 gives -0.01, 16.2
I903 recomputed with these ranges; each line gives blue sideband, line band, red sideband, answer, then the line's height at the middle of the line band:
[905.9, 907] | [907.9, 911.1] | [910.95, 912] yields 0.01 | 16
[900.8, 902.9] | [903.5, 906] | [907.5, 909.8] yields -0.01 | 15.9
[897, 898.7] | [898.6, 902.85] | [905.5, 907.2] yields 0.01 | 16.2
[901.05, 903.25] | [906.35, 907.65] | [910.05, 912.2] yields -0.03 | 15.8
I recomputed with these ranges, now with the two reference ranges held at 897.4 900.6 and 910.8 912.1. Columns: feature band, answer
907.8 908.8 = -0.020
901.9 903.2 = 0.011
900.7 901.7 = 0.026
